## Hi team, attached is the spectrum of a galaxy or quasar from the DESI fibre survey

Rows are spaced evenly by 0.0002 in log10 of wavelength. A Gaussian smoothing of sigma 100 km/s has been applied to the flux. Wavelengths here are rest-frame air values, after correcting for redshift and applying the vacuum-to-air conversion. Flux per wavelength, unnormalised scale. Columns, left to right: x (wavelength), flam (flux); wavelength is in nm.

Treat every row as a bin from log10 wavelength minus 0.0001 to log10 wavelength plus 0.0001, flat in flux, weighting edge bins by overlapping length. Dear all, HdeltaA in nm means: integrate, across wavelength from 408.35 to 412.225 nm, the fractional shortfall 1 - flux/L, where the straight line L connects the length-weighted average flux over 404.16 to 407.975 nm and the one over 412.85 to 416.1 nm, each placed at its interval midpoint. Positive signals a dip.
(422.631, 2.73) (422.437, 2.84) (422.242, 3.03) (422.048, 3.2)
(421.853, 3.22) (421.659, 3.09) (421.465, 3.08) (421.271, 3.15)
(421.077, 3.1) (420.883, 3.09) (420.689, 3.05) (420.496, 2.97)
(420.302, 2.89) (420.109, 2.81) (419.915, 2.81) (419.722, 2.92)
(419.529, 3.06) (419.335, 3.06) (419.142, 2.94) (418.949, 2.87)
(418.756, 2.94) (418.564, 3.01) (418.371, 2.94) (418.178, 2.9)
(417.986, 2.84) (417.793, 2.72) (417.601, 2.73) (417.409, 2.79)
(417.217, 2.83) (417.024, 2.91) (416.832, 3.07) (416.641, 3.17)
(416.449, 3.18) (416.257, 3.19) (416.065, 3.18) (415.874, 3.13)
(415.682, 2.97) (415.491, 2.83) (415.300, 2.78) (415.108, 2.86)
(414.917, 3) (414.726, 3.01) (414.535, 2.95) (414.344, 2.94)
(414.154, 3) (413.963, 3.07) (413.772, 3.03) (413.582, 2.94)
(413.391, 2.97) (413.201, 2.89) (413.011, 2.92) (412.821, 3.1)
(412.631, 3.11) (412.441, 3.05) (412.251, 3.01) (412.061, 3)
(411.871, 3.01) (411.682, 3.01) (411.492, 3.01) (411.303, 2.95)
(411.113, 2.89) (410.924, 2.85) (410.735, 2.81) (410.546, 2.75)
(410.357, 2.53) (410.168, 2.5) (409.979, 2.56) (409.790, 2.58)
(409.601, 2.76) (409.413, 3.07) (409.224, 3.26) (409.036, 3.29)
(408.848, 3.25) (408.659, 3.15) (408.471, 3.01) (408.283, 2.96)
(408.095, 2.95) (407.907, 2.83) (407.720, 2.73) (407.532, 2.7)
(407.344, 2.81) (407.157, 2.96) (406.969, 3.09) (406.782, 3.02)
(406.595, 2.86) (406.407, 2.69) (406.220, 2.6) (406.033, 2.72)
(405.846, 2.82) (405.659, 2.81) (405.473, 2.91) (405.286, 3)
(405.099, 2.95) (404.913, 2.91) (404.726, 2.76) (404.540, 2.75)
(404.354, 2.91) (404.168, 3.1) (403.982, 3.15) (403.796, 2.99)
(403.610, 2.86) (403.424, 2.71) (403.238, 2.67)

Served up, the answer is -0.01 nm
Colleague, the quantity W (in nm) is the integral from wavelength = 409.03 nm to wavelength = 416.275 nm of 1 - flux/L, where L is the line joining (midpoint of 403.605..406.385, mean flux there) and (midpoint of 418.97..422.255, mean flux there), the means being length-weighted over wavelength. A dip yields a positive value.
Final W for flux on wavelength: 0.04 nm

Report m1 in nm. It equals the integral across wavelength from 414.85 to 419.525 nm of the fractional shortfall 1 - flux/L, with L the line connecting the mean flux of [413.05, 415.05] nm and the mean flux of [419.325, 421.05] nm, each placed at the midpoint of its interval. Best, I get 0.03 nm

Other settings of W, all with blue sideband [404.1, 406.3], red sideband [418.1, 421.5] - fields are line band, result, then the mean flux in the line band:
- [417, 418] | 0.055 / 2.79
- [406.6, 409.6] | -0.121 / 2.99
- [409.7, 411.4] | 0.108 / 2.71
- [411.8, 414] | -0.067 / 3.01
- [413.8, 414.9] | -0.025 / 3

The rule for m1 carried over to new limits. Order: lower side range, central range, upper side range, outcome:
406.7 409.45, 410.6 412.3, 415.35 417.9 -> 0.028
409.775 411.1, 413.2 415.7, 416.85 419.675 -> -0.141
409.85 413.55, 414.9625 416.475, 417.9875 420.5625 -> -0.051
